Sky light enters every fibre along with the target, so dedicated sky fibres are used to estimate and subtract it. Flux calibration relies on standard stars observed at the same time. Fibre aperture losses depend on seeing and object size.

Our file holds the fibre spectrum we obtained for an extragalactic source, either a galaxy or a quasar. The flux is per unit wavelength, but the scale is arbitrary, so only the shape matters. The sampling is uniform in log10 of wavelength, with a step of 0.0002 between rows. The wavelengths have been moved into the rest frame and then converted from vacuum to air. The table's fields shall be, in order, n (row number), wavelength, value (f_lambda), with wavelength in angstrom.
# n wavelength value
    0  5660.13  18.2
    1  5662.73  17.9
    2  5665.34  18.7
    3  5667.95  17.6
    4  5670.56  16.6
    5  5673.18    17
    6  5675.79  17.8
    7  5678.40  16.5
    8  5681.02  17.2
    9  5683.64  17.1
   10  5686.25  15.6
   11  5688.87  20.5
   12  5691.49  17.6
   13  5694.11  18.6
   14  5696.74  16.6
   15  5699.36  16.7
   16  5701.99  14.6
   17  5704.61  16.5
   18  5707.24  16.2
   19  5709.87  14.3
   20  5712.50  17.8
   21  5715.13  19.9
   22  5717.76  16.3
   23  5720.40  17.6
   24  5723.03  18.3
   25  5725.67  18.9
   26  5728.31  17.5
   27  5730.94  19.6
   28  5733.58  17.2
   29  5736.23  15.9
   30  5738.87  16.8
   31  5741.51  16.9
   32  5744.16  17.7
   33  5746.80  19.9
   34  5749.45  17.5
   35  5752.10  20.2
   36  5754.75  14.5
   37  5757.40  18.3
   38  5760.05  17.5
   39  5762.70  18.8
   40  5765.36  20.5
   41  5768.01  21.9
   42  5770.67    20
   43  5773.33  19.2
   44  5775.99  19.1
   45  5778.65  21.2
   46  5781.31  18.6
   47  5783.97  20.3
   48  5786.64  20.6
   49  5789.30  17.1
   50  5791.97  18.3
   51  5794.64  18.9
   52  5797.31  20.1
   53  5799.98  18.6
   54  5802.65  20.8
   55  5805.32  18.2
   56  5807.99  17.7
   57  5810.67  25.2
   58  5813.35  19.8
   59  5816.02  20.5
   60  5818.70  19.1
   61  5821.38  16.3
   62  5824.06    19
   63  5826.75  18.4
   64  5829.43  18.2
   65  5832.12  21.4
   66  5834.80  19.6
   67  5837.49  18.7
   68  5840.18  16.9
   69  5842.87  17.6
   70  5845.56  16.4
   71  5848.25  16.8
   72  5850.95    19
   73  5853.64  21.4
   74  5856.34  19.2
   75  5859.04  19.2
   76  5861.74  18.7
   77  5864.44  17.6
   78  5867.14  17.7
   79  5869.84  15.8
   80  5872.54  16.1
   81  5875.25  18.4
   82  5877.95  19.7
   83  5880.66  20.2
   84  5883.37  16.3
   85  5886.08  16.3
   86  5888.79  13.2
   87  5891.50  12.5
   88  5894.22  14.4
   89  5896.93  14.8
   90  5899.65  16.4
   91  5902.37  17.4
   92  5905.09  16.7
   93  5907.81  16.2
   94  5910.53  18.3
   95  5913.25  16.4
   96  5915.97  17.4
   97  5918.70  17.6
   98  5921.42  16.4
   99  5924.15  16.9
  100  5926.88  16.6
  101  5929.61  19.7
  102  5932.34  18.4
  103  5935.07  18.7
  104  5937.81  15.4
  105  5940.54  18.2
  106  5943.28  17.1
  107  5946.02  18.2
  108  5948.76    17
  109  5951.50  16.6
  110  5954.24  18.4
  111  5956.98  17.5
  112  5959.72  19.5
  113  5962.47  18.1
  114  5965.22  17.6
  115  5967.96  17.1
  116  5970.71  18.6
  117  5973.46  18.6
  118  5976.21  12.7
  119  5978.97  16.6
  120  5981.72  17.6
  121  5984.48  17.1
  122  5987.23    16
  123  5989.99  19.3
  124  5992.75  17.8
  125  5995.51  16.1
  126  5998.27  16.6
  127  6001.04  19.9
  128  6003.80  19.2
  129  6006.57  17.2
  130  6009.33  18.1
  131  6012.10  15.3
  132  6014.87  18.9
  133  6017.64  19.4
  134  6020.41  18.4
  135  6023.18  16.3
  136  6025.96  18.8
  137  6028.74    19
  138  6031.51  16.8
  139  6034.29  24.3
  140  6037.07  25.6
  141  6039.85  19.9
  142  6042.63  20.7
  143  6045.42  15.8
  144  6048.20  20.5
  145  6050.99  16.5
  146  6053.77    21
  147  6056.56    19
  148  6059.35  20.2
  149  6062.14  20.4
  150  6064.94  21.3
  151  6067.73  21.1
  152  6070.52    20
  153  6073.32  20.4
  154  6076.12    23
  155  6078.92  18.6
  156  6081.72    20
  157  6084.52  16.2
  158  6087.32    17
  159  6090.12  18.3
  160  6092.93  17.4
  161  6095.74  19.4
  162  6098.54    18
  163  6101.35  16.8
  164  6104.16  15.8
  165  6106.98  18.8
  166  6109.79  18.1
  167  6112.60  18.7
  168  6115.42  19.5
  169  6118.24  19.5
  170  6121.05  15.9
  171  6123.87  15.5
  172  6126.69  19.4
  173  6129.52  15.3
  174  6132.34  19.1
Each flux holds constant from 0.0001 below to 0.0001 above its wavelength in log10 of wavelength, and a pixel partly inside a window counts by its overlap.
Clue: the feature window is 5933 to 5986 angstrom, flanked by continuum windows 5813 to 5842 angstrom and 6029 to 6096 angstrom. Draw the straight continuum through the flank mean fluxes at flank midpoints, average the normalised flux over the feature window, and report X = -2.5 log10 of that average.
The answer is 0.114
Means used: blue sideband 18.8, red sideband 19.7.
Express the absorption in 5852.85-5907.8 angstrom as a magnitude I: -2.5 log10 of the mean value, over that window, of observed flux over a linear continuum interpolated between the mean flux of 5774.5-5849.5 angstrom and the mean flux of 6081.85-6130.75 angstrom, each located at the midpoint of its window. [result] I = 0.10 mag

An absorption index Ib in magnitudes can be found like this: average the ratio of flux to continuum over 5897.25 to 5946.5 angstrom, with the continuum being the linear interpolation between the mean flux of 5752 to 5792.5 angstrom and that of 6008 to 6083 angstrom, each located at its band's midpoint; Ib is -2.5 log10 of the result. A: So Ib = 0.126 mag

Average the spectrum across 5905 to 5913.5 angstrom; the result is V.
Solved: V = 17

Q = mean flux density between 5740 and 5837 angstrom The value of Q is 19.2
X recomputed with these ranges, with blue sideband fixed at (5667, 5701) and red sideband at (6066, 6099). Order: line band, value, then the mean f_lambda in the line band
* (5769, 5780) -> -0.127 mag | 19.9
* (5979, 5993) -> 0.076 mag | 17.5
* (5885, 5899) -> 0.266 mag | 14.3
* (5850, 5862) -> -0.085 mag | 19.6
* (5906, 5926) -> 0.085 mag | 17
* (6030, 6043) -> -0.137 mag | 21.5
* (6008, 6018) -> 0.064 mag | 17.8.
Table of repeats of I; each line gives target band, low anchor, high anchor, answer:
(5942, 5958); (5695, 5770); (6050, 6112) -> 0.06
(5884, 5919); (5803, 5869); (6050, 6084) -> 0.20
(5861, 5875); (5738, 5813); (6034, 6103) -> 0.12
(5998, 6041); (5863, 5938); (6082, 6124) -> -0.10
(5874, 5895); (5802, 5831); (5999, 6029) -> 0.16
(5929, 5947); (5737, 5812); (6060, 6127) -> 0.06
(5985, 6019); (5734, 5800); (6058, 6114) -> 0.07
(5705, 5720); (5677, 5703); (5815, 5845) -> 0.03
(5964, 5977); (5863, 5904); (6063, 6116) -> 0.02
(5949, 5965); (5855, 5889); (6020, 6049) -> 0.05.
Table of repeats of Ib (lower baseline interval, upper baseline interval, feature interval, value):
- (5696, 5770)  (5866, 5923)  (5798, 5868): -0.117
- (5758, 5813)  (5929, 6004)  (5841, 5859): 0.028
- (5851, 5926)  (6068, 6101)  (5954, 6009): 0.025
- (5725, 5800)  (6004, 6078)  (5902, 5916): 0.127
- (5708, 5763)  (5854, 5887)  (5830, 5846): -0.034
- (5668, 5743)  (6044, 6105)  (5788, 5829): -0.086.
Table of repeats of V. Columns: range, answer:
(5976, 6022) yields 17.5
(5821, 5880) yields 18.3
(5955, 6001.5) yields 17.4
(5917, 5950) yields 17.5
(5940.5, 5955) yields 17.5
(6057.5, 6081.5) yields 20.6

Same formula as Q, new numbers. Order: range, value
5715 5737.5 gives 17.8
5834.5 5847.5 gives 17.7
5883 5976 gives 17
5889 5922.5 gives 16.1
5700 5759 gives 17.4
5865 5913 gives 16.5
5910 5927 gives 17.1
